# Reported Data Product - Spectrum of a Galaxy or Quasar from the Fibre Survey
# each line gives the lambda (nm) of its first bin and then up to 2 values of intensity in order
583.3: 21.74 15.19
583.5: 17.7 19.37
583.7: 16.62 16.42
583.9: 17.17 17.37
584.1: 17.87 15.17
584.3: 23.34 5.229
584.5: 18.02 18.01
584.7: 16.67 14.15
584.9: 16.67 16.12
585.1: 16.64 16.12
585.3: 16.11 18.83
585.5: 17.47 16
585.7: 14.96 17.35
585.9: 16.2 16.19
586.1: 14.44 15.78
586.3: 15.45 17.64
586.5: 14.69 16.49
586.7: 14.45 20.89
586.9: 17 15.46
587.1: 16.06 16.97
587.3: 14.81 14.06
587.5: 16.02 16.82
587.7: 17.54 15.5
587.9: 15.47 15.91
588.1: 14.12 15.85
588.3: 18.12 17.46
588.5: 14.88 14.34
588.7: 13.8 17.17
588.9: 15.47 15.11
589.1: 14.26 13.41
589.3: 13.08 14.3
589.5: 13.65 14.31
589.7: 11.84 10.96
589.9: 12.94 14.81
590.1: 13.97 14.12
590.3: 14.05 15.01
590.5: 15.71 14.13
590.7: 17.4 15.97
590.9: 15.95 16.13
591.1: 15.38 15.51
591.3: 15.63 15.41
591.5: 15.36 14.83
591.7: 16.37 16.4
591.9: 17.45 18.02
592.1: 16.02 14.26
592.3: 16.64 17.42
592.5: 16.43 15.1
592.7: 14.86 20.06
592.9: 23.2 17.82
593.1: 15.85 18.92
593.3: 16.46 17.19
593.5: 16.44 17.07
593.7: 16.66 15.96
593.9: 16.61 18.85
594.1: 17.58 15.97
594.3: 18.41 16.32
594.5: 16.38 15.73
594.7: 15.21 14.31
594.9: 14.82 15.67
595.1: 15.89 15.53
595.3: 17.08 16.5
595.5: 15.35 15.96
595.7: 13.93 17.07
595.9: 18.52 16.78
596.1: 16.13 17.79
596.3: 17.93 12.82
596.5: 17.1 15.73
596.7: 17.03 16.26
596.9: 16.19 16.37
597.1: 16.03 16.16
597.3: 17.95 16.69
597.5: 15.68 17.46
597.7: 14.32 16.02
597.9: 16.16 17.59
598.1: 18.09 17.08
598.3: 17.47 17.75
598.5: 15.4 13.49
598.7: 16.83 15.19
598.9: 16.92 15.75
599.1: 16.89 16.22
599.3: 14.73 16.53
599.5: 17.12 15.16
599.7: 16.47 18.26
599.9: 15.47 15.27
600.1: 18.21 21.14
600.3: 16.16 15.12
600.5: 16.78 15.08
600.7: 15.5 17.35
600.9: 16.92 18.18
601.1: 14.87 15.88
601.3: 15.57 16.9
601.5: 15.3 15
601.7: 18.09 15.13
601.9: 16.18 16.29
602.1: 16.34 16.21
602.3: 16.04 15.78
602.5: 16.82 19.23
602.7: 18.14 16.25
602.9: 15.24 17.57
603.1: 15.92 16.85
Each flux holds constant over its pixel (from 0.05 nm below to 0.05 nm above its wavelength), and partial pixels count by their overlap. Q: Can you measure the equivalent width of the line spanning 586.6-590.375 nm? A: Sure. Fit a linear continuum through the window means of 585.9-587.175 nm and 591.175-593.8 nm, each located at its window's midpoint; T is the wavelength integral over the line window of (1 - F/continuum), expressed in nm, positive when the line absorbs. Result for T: 0.29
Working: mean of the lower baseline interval 16.2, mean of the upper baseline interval 16.7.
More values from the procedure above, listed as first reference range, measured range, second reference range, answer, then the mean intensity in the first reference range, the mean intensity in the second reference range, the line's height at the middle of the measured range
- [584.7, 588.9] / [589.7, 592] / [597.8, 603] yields 0.15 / 16.1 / 16.5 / 16.2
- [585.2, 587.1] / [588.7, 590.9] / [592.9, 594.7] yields 0.31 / 16.4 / 17.1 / 16.7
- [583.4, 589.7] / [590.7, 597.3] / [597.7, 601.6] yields -0.10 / 16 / 16.4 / 16.2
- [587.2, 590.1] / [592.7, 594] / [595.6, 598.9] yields -0.16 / 14.9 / 16.4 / 15.7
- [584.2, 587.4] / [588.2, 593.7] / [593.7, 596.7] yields 0.19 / 16.2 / 16.3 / 16.3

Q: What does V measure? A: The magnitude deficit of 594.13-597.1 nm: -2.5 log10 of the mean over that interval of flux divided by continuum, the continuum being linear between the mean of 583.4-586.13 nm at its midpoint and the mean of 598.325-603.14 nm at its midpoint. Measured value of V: 0.02 mag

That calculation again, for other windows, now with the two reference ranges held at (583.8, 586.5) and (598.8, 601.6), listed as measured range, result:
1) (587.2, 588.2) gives 0.045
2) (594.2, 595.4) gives 0.027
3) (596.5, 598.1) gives -0.005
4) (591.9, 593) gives -0.058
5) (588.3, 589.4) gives 0.091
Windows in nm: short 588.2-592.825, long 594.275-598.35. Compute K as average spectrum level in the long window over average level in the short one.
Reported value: 1.1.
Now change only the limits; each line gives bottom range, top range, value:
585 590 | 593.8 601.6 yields 1.05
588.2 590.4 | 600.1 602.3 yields 1.14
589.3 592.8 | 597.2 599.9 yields 1.08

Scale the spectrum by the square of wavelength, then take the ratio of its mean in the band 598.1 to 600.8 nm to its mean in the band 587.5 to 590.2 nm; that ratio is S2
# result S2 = 1.15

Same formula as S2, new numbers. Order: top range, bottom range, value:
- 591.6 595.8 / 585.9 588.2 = 1.06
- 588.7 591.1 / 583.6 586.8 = 0.90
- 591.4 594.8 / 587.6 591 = 1.14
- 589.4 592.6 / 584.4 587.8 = 0.96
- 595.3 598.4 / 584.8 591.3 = 1.10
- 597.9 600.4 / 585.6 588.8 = 1.08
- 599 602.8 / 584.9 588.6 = 1.07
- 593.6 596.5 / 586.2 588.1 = 1.04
